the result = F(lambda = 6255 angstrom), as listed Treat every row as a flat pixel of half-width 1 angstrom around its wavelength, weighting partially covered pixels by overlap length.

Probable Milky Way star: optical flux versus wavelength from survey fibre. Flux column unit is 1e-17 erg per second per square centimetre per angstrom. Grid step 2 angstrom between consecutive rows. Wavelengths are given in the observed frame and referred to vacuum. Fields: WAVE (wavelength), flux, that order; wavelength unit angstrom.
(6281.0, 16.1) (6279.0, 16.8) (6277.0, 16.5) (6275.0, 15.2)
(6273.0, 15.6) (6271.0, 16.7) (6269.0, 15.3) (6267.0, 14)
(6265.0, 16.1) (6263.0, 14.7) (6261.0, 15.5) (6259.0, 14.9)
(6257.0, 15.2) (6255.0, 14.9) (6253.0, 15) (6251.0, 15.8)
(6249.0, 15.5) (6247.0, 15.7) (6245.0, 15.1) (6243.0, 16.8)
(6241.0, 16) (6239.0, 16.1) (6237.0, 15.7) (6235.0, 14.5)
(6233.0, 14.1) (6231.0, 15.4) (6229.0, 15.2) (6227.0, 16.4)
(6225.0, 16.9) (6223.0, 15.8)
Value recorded 14.9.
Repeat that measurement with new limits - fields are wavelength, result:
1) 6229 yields 15.2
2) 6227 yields 16.4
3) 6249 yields 15.5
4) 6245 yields 15.1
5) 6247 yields 15.7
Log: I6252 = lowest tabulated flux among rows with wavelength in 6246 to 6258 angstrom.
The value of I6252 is 14.9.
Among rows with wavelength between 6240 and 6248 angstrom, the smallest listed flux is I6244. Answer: 15.1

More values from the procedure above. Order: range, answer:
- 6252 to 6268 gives 14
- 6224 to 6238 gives 14.1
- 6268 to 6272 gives 15.3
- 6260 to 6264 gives 14.7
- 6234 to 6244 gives 14.5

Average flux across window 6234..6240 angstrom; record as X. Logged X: 15.4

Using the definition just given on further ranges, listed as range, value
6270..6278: 16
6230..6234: 14.8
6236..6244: 16.2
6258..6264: 15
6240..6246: 16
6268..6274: 15.9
